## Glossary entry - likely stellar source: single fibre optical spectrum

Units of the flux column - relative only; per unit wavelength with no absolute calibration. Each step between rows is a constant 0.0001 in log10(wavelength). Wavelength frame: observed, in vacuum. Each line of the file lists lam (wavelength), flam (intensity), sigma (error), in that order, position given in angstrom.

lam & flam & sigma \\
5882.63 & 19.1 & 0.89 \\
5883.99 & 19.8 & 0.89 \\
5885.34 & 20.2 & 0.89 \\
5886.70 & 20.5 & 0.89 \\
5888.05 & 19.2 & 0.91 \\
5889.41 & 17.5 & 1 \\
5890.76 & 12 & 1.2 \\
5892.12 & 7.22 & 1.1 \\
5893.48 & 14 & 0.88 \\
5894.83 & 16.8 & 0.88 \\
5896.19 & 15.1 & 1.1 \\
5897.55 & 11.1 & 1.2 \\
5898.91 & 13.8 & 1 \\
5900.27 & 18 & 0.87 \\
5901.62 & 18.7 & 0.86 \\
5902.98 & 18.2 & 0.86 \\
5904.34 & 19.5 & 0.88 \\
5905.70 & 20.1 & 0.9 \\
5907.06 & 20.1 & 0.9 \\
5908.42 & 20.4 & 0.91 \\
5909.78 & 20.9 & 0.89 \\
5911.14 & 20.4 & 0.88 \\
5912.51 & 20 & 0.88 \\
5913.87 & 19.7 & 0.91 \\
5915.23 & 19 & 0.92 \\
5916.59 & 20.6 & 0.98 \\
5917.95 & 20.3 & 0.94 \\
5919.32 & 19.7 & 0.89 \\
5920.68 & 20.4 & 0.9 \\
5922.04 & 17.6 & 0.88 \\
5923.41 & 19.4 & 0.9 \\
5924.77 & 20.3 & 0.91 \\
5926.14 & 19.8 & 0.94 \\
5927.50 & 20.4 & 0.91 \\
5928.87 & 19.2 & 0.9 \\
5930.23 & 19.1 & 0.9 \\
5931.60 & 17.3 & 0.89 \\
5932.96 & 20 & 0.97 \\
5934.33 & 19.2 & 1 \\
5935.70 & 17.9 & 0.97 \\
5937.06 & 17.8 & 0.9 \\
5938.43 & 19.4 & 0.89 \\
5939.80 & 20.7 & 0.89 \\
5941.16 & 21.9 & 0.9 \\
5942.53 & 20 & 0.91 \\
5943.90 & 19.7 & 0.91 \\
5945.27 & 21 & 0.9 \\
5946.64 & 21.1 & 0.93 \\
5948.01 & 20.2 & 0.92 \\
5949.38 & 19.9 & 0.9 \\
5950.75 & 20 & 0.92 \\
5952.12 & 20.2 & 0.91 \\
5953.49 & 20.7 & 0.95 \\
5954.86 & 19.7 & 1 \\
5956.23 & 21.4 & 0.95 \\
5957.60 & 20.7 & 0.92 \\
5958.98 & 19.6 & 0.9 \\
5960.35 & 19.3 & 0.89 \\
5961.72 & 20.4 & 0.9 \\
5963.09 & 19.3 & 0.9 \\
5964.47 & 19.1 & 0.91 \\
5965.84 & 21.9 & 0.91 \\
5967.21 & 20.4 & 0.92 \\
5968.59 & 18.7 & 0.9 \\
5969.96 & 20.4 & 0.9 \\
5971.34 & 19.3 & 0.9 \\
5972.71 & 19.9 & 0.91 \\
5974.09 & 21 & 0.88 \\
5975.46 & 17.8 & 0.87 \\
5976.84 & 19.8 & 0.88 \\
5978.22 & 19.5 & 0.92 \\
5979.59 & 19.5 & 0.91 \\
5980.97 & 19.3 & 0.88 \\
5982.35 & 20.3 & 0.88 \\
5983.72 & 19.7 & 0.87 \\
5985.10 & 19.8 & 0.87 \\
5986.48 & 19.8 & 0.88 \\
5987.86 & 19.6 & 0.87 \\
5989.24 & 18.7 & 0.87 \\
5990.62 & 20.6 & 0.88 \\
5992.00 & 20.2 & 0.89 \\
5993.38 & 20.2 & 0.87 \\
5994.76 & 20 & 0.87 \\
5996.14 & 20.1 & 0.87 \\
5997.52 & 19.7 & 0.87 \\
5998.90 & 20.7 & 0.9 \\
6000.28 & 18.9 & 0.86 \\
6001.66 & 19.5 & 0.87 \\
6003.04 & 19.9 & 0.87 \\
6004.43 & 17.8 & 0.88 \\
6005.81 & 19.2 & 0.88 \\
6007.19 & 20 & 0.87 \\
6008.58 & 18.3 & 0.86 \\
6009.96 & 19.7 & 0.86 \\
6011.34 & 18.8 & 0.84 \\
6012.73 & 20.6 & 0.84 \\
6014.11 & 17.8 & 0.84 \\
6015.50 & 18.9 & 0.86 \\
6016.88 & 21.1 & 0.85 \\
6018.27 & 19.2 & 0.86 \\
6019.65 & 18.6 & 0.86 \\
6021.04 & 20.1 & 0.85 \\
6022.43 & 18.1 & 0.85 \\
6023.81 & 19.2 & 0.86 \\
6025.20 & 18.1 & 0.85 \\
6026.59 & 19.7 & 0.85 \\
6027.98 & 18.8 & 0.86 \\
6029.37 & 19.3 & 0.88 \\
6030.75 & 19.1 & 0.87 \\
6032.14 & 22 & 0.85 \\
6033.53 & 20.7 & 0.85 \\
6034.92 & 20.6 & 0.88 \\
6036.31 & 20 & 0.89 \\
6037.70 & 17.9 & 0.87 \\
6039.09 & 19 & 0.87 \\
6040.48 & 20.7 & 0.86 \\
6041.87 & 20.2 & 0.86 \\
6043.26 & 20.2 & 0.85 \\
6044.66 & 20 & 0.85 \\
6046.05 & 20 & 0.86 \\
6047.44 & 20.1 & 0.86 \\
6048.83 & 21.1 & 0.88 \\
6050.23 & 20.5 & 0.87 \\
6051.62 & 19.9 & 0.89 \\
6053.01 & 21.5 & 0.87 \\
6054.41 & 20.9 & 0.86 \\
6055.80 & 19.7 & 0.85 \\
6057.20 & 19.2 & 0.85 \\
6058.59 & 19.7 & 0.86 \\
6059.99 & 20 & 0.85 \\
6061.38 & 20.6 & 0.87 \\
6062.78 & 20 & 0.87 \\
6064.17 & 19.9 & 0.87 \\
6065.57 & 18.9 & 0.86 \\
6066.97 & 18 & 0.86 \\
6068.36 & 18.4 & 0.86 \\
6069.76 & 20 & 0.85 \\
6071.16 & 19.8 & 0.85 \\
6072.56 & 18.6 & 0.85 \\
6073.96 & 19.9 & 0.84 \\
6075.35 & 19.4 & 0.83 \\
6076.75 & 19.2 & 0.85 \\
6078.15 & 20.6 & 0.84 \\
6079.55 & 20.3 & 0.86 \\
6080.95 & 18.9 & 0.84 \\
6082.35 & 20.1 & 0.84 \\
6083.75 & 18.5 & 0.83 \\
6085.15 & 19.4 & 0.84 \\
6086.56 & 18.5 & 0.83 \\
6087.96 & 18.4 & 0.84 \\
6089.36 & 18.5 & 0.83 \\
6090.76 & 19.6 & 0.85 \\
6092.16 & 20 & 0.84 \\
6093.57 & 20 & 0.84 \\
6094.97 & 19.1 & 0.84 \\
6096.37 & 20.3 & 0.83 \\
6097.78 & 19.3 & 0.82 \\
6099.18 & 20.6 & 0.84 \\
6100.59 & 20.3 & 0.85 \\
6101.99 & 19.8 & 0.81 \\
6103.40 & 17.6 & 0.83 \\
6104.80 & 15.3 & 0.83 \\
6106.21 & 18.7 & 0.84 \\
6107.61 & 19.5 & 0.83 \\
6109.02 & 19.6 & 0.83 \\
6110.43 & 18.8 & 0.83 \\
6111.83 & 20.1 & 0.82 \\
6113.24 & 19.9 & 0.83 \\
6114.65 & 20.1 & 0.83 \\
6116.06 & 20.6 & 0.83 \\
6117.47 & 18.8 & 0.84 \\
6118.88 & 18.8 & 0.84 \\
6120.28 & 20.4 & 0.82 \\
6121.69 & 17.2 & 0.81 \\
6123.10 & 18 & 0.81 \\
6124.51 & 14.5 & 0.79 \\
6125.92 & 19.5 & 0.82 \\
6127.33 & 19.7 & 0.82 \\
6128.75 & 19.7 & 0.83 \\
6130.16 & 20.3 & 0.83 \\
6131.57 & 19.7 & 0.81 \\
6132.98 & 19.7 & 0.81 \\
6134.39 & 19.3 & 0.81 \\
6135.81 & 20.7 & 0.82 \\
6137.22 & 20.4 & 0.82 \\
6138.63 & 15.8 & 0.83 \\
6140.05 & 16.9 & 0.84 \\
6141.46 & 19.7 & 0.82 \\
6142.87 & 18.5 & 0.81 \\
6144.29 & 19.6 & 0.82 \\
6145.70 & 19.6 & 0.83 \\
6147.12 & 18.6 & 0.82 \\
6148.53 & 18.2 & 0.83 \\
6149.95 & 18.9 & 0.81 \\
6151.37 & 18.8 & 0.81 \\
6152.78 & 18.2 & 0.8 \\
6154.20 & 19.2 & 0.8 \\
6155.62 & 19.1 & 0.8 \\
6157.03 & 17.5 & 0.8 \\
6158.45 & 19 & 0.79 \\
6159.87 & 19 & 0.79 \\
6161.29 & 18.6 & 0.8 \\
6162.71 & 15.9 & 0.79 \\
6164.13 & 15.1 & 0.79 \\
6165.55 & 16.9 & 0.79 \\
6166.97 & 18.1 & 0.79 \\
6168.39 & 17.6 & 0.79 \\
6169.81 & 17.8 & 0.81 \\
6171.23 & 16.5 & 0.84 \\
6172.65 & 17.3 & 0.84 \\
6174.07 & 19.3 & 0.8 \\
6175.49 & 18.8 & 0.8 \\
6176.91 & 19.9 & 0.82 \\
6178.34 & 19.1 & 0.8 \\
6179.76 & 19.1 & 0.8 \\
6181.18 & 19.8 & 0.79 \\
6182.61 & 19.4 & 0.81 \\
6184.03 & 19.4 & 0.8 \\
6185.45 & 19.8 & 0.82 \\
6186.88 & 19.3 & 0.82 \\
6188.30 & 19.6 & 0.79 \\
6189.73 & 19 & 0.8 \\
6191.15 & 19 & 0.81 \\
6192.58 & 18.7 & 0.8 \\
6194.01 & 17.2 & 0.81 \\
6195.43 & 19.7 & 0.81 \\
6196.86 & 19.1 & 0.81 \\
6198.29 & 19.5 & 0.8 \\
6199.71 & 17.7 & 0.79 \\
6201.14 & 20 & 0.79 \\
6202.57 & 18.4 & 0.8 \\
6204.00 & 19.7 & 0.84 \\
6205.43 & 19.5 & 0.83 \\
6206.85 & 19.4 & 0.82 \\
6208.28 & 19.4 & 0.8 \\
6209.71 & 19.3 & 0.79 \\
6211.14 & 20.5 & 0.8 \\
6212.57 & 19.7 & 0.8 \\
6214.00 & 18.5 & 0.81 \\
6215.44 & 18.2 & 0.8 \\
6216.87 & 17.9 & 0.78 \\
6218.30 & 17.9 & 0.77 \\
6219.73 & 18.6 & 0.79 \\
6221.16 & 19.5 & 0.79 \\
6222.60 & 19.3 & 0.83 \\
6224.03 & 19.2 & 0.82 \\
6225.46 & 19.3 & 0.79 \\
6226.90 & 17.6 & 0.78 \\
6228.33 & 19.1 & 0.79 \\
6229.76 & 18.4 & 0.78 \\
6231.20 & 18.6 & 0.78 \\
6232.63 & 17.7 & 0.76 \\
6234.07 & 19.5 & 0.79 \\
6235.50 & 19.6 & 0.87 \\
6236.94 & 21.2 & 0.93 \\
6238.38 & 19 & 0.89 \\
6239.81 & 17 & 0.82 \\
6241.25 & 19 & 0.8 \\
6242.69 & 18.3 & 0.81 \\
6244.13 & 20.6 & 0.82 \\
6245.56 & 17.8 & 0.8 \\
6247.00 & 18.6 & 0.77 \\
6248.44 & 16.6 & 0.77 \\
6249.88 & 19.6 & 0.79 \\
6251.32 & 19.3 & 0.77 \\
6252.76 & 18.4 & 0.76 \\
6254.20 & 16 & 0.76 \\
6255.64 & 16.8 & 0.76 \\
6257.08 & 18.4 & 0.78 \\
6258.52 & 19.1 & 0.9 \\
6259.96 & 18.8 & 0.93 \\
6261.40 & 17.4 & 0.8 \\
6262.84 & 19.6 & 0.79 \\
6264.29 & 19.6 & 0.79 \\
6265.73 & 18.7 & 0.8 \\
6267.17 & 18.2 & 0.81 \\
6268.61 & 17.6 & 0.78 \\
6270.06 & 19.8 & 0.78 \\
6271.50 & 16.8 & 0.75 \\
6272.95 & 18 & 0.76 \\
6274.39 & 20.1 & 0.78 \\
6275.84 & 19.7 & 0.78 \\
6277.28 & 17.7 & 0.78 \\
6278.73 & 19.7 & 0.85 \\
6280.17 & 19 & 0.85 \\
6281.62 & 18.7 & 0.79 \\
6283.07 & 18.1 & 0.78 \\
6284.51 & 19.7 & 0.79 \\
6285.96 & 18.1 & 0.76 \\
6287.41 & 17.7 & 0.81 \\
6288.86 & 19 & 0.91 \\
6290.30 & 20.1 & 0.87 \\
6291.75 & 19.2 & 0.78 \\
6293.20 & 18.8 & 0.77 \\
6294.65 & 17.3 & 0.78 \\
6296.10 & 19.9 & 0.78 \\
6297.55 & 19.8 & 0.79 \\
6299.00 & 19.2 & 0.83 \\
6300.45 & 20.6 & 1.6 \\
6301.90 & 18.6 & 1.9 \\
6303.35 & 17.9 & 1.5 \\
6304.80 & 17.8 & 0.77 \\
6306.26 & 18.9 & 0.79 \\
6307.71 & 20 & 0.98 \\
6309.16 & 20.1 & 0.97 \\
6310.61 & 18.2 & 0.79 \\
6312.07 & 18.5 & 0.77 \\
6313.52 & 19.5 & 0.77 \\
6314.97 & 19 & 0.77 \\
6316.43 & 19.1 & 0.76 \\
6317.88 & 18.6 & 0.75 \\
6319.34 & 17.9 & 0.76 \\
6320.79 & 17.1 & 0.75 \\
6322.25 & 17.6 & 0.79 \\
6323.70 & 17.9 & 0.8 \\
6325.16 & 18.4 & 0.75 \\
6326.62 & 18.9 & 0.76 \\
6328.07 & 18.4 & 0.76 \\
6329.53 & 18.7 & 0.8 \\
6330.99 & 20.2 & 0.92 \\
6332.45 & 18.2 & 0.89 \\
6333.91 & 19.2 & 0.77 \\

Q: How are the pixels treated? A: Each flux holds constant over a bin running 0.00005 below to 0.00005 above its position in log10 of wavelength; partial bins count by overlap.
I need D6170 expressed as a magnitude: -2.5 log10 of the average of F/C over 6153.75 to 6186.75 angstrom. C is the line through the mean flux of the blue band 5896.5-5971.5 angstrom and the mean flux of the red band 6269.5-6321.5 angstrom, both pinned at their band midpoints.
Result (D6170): 0.04 mag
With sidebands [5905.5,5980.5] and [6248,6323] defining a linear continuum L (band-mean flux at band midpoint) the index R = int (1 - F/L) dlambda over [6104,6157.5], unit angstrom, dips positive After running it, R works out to 0.8 angstrom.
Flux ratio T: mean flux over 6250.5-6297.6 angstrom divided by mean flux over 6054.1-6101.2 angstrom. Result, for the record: 0.95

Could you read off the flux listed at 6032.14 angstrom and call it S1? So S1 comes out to 22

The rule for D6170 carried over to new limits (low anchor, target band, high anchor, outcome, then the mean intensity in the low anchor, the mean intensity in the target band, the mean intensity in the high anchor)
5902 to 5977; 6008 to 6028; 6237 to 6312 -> 0.02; 19.8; 19.1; 18.7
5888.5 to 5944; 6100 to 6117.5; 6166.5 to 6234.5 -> -0.03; 18.4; 19.2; 18.9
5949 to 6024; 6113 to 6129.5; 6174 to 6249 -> 0.02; 19.7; 18.9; 19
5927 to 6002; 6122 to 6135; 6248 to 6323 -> 0.02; 19.8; 18.9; 18.7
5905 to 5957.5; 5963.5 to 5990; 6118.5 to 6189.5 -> 0.00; 19.9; 19.7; 18.6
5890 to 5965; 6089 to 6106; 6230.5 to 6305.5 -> -0.02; 18.9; 19.2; 18.7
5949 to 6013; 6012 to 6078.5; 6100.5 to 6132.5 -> -0.02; 19.8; 19.7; 19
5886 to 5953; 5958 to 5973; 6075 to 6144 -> -0.06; 18.7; 19.9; 19.2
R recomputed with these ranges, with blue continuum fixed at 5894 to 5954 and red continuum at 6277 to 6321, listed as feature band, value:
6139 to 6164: 0.7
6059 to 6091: -0.5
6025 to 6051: -1.1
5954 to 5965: -0.5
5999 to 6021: -0.2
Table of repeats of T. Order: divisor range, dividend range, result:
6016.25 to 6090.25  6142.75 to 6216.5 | 0.95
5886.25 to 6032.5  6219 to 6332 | 0.97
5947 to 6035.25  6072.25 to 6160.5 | 0.97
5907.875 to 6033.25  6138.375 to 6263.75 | 0.95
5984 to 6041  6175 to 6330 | 0.96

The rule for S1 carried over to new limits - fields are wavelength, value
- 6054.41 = 20.9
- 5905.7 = 20.1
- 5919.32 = 19.7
